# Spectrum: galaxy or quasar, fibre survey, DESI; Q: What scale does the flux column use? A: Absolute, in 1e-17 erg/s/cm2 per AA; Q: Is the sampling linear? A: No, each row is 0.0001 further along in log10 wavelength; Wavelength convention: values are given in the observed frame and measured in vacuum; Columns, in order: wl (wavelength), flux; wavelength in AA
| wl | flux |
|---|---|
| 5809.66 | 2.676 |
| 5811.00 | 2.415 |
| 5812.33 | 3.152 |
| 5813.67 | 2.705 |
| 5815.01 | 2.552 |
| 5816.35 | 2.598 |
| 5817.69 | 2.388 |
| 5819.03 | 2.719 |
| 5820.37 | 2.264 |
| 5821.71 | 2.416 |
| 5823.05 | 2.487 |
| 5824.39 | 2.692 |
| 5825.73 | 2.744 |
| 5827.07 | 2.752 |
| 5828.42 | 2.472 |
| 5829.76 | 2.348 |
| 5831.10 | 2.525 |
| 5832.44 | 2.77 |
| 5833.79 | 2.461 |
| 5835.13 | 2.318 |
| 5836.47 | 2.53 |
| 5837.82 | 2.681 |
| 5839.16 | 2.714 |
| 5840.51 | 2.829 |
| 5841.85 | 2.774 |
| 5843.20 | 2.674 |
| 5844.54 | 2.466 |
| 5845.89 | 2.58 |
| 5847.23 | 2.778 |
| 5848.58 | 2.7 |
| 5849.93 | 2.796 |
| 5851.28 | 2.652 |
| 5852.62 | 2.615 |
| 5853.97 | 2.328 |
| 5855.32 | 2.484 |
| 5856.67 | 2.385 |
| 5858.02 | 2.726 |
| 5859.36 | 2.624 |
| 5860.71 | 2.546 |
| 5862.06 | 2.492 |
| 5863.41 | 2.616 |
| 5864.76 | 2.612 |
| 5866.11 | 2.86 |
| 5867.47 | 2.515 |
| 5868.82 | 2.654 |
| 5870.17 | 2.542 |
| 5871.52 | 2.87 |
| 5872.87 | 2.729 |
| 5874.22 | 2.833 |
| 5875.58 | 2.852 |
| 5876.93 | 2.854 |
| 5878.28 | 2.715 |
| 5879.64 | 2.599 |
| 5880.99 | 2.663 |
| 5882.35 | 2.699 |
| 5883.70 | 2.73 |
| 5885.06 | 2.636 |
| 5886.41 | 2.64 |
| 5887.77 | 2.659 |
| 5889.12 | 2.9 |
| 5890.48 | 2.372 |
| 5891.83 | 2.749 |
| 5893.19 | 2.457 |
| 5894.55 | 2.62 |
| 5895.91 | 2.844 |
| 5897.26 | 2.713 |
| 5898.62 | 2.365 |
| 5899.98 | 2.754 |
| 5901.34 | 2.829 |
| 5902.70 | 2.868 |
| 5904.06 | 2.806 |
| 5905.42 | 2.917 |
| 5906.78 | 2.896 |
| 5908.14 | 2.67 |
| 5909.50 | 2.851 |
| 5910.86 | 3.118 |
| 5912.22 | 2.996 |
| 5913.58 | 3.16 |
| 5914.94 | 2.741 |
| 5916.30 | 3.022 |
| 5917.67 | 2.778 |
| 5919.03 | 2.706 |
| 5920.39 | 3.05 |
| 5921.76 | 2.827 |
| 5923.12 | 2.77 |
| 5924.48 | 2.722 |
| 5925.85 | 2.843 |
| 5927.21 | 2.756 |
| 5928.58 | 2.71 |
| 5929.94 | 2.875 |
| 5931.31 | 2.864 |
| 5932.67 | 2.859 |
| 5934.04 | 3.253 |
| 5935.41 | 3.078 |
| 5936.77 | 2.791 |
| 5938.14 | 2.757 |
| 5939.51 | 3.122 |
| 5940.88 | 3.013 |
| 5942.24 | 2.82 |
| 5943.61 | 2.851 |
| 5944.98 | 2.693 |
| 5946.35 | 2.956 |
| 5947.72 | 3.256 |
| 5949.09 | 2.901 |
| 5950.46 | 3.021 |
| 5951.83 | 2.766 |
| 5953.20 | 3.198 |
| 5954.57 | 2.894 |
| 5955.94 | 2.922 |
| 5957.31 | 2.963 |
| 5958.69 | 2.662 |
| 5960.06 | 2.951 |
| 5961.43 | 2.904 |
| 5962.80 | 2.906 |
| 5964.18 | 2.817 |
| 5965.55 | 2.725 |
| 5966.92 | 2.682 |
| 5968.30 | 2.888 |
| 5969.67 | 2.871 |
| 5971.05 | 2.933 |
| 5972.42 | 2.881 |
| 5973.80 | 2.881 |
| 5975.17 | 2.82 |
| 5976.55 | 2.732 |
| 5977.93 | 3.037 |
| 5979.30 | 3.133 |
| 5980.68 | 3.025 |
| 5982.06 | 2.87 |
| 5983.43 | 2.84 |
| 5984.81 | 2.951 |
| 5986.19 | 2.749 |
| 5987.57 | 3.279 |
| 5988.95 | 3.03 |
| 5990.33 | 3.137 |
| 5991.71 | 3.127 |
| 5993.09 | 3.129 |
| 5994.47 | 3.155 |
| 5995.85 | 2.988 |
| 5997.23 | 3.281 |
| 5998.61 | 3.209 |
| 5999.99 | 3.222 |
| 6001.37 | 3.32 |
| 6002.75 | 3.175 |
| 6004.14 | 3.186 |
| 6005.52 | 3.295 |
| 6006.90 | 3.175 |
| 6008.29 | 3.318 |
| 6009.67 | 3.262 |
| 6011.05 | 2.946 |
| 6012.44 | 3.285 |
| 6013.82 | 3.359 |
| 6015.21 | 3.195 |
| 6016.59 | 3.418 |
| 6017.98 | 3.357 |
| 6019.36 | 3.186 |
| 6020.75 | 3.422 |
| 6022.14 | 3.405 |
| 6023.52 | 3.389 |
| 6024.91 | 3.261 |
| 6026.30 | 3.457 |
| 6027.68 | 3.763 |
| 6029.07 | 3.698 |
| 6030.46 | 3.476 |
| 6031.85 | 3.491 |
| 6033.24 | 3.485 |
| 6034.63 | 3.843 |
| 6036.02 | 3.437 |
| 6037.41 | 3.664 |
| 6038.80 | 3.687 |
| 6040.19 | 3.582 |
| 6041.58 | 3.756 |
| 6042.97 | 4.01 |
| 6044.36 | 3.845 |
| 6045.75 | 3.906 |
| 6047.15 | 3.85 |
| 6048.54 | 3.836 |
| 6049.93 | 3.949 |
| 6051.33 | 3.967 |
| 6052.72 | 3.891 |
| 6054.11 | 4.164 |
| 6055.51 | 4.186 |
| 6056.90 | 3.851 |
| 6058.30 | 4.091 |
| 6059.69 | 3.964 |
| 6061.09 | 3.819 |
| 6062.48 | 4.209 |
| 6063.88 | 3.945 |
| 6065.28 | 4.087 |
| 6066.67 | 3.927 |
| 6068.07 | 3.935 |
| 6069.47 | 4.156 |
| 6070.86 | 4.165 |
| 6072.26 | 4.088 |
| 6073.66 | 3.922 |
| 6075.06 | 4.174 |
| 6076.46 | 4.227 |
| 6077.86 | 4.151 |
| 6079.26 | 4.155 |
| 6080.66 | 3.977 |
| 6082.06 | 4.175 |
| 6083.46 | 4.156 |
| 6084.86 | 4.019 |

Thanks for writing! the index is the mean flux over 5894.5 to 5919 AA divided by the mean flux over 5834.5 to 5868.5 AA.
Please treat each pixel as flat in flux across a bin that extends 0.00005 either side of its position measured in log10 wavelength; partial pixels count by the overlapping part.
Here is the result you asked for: 1.08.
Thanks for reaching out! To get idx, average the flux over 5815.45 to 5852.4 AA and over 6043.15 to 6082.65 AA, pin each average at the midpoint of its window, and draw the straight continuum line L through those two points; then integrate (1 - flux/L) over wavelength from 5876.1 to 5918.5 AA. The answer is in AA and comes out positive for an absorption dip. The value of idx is 3.3 AA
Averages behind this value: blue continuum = 2.6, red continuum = 4.02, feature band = 2.76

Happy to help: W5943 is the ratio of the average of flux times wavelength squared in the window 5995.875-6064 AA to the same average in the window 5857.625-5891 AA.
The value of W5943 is 1.41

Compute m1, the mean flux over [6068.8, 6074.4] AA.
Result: 4.09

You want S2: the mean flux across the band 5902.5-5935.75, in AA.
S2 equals 2.88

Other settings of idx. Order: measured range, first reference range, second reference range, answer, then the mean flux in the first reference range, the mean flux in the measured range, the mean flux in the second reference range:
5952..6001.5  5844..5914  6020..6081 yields 5.7 AA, 2.7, 2.97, 3.85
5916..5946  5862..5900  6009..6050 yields 1.0 AA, 2.68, 2.87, 3.54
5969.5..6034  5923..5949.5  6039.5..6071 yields 5.5 AA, 2.9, 3.19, 3.96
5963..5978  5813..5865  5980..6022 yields 1.1 AA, 2.58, 2.84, 3.17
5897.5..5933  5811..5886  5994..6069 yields 1.7 AA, 2.63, 2.84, 3.59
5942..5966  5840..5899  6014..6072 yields 2.1 AA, 2.65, 2.9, 3.75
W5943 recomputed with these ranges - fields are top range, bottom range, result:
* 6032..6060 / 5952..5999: 1.33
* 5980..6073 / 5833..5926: 1.37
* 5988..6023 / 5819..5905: 1.28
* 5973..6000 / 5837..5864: 1.21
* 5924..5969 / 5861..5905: 1.10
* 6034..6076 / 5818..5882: 1.61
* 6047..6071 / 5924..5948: 1.44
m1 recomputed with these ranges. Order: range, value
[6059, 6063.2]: 3.99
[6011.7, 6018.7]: 3.32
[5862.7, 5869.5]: 2.65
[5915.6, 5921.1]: 2.88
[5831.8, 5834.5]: 2.61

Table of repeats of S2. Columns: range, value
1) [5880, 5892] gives 2.67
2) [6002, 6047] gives 3.47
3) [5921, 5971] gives 2.89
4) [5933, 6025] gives 3.04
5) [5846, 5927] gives 2.72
